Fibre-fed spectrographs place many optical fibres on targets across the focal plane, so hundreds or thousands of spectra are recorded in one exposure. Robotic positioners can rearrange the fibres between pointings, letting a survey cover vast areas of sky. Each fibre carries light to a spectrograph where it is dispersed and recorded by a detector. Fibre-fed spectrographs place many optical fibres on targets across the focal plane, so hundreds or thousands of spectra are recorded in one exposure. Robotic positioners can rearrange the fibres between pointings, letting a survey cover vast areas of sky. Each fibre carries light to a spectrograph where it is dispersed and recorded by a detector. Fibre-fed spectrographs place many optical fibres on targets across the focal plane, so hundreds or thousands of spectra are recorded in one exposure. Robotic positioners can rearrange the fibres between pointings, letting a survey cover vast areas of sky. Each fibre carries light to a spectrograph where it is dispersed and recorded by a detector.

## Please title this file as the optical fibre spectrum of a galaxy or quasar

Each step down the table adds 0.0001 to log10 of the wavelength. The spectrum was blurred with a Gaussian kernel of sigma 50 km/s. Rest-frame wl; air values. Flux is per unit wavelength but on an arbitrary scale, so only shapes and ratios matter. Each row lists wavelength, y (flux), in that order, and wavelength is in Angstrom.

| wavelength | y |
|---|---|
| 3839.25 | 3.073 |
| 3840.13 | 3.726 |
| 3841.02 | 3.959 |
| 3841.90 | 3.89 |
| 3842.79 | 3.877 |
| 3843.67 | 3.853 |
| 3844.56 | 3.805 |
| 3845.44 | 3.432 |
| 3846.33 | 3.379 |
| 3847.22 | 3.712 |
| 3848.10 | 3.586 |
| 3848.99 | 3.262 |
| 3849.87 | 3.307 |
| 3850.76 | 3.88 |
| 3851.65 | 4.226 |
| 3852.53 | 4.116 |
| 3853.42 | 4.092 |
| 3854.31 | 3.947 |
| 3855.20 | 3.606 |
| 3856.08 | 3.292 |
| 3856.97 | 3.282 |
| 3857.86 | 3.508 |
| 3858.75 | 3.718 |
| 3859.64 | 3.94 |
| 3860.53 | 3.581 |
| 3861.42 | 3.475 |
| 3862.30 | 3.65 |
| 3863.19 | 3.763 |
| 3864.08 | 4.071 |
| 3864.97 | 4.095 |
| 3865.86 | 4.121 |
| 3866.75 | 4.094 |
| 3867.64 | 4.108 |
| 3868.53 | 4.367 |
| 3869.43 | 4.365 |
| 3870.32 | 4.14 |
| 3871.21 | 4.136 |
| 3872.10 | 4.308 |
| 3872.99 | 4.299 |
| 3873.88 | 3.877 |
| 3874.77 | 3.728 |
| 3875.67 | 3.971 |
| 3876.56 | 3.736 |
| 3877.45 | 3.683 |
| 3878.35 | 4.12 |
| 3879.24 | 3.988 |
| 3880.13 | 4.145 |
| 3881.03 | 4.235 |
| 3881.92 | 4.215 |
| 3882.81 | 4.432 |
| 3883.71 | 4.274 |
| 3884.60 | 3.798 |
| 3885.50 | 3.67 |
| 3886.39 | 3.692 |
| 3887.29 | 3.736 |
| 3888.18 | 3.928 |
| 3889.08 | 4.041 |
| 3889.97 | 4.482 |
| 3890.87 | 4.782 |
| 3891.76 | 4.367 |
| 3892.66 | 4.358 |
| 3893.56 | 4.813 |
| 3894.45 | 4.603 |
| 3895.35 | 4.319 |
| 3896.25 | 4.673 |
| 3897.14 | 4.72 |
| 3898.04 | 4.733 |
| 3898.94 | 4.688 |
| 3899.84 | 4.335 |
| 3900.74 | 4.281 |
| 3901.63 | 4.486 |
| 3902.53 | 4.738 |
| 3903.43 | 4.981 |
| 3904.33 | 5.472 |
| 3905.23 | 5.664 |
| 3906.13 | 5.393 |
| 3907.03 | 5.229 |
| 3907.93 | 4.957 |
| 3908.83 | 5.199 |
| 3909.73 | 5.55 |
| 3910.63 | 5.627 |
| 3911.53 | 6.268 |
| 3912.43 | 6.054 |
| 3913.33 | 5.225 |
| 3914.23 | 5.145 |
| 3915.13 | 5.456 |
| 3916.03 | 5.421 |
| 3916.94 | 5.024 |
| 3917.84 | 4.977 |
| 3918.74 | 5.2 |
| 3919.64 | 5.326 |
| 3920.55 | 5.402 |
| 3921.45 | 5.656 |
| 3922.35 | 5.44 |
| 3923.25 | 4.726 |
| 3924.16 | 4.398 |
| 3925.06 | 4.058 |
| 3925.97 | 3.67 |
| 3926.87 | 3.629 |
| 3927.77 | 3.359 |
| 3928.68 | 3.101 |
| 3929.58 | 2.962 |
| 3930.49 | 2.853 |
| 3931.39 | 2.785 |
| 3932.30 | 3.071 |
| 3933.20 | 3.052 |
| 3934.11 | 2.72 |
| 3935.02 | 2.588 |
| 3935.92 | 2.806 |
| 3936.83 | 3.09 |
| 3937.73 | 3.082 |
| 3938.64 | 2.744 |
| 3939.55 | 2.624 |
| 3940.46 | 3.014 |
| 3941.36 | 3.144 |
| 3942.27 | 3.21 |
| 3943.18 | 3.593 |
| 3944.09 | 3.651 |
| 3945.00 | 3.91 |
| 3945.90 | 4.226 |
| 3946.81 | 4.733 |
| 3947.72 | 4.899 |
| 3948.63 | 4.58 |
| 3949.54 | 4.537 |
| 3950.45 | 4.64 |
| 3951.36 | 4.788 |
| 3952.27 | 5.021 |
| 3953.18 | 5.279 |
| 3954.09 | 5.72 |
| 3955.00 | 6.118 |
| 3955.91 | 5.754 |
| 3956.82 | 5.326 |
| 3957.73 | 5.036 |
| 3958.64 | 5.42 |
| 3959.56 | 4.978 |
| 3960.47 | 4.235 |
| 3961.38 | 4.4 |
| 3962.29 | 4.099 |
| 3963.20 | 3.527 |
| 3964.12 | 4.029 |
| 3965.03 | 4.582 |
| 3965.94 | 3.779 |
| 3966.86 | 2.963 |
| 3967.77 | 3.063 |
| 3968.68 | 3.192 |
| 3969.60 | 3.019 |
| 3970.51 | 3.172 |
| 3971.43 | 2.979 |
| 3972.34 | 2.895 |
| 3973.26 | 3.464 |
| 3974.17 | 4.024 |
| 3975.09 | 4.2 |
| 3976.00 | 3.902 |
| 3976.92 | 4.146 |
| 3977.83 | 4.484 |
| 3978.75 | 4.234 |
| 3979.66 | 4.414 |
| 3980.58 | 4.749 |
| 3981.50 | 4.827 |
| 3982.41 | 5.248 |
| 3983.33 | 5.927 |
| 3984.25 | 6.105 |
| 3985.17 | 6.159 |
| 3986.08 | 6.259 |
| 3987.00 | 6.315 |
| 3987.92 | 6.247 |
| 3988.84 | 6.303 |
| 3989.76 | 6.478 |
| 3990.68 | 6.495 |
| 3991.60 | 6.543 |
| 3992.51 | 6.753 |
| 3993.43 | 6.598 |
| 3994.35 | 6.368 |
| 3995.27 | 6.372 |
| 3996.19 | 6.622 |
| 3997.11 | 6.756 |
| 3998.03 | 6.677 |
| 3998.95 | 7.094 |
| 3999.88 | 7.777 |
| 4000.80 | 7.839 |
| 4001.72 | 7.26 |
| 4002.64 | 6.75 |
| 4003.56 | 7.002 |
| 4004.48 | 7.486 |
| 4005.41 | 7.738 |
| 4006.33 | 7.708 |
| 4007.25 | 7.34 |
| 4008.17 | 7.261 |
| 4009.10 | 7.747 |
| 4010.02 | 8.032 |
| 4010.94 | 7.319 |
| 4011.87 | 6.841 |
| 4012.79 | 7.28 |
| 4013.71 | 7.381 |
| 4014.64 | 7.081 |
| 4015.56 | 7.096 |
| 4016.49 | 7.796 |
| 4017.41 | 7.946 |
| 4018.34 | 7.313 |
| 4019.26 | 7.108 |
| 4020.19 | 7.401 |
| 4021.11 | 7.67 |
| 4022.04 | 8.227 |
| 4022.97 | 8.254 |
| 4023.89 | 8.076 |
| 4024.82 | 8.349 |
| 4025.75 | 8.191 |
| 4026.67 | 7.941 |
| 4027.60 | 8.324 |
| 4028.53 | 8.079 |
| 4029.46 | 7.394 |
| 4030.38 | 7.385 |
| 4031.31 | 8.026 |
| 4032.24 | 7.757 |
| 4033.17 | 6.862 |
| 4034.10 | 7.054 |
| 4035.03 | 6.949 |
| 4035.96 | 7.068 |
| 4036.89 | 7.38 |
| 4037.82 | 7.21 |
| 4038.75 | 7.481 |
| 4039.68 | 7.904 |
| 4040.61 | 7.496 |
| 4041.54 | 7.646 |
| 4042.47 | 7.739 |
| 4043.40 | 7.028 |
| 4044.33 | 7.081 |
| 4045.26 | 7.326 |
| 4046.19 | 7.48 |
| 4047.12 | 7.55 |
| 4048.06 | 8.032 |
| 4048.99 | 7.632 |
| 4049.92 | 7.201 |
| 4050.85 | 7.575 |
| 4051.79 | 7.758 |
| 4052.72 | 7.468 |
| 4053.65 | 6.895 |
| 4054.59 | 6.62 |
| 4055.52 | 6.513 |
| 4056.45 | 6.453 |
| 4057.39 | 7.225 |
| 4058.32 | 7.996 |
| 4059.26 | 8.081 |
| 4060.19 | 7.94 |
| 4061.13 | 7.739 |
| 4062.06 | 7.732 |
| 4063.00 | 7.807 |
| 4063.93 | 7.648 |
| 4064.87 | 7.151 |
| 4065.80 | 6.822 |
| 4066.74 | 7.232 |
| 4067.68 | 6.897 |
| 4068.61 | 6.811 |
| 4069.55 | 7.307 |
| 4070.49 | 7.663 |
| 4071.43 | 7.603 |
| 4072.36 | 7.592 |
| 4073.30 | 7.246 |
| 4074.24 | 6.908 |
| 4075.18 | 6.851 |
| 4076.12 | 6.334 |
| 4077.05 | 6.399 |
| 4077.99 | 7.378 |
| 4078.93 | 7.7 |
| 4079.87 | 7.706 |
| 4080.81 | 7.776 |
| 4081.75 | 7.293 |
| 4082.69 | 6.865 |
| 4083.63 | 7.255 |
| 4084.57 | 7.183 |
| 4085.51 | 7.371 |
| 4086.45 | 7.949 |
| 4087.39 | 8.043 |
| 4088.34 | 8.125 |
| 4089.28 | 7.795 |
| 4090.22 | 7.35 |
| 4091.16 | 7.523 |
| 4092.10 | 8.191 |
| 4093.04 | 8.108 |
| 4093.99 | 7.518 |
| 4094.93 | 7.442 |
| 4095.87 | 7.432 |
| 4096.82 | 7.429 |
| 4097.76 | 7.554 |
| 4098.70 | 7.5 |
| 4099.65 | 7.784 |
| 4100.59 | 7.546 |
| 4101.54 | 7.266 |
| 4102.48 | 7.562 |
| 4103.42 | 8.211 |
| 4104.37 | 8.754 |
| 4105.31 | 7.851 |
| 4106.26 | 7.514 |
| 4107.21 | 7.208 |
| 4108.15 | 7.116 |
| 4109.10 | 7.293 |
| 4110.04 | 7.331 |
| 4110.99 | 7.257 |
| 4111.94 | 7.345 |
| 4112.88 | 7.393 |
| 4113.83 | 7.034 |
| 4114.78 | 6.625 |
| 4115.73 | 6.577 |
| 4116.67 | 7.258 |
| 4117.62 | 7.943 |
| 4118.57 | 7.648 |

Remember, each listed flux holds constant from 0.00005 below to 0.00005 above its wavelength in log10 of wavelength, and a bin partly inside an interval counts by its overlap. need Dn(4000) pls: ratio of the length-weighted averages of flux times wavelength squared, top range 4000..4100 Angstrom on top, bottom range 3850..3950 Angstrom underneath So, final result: 1.92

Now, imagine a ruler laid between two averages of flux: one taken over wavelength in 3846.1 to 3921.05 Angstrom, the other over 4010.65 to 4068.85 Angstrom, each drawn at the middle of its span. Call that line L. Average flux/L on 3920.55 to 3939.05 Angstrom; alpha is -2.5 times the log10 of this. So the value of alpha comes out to 0.431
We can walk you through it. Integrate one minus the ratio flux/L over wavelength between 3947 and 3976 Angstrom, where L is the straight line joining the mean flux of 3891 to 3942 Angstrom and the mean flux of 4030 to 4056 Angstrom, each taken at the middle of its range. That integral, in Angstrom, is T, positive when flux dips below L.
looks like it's 5.9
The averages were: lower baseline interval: 4.38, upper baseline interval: 7.36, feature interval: 4.31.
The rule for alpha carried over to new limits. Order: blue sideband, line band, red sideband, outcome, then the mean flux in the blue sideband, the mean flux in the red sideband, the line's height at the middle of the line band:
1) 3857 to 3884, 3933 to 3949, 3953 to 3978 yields 0.21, 3.99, 4.19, 4.14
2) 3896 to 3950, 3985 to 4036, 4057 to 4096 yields -0.19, 4.33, 7.45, 6.11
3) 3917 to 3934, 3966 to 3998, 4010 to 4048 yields 0.20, 4.09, 7.55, 5.98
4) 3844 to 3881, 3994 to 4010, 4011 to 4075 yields -0.09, 3.86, 7.46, 6.64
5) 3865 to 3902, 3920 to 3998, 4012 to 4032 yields 0.35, 4.21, 7.72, 6.12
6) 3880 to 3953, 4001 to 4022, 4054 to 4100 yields -0.20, 4.33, 7.4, 6.15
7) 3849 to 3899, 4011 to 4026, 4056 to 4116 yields -0.19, 4.05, 7.43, 6.36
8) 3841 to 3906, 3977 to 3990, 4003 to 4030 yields 0.23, 4.09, 7.63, 6.81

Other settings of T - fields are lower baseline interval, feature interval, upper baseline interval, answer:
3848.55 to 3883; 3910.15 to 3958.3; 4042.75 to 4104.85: 7.0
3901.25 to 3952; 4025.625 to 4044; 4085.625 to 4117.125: -3.6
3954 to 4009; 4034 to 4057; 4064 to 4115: -2.4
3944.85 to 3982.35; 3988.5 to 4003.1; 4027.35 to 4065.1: -3.3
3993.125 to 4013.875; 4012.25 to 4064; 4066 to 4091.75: -1.9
